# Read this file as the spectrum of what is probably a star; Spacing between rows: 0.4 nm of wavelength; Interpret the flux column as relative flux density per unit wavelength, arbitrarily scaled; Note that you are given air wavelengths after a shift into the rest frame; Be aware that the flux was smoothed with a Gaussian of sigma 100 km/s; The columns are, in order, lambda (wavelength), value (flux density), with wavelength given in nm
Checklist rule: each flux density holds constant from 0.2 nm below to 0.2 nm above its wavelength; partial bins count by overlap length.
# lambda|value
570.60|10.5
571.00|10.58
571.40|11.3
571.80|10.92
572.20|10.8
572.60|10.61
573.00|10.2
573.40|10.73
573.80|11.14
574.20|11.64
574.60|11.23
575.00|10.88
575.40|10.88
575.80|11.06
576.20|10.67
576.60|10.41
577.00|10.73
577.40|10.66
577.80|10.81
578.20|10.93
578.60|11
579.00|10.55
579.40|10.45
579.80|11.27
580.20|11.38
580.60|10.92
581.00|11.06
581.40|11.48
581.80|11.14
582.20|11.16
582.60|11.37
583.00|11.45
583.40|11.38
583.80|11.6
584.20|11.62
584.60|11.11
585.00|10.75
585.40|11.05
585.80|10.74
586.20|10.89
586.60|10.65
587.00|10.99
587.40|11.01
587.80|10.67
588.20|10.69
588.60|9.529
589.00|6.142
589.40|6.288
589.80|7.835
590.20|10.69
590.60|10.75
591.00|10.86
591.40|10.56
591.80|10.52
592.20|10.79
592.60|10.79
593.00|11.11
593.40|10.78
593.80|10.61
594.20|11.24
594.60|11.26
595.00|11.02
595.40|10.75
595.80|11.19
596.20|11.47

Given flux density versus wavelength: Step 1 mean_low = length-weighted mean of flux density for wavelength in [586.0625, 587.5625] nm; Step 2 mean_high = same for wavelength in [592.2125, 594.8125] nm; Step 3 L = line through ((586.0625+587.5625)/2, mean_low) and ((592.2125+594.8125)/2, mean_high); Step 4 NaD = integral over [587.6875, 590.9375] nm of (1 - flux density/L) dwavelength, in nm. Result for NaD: 0.54 nm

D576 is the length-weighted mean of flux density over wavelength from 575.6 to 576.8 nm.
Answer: 10.7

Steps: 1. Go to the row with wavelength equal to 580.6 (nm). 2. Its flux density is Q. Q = 10.92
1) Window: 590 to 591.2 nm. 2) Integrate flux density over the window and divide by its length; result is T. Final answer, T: 10.8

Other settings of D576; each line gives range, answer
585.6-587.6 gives 10.9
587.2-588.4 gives 10.8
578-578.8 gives 11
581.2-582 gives 11.3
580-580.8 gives 11.2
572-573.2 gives 10.5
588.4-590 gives 7.45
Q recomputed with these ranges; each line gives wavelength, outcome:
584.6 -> 11.11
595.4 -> 10.75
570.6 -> 10.5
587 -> 10.99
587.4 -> 11.01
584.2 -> 11.62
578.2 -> 10.93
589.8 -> 7.835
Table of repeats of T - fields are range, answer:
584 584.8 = 11.4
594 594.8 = 11.2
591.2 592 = 10.5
